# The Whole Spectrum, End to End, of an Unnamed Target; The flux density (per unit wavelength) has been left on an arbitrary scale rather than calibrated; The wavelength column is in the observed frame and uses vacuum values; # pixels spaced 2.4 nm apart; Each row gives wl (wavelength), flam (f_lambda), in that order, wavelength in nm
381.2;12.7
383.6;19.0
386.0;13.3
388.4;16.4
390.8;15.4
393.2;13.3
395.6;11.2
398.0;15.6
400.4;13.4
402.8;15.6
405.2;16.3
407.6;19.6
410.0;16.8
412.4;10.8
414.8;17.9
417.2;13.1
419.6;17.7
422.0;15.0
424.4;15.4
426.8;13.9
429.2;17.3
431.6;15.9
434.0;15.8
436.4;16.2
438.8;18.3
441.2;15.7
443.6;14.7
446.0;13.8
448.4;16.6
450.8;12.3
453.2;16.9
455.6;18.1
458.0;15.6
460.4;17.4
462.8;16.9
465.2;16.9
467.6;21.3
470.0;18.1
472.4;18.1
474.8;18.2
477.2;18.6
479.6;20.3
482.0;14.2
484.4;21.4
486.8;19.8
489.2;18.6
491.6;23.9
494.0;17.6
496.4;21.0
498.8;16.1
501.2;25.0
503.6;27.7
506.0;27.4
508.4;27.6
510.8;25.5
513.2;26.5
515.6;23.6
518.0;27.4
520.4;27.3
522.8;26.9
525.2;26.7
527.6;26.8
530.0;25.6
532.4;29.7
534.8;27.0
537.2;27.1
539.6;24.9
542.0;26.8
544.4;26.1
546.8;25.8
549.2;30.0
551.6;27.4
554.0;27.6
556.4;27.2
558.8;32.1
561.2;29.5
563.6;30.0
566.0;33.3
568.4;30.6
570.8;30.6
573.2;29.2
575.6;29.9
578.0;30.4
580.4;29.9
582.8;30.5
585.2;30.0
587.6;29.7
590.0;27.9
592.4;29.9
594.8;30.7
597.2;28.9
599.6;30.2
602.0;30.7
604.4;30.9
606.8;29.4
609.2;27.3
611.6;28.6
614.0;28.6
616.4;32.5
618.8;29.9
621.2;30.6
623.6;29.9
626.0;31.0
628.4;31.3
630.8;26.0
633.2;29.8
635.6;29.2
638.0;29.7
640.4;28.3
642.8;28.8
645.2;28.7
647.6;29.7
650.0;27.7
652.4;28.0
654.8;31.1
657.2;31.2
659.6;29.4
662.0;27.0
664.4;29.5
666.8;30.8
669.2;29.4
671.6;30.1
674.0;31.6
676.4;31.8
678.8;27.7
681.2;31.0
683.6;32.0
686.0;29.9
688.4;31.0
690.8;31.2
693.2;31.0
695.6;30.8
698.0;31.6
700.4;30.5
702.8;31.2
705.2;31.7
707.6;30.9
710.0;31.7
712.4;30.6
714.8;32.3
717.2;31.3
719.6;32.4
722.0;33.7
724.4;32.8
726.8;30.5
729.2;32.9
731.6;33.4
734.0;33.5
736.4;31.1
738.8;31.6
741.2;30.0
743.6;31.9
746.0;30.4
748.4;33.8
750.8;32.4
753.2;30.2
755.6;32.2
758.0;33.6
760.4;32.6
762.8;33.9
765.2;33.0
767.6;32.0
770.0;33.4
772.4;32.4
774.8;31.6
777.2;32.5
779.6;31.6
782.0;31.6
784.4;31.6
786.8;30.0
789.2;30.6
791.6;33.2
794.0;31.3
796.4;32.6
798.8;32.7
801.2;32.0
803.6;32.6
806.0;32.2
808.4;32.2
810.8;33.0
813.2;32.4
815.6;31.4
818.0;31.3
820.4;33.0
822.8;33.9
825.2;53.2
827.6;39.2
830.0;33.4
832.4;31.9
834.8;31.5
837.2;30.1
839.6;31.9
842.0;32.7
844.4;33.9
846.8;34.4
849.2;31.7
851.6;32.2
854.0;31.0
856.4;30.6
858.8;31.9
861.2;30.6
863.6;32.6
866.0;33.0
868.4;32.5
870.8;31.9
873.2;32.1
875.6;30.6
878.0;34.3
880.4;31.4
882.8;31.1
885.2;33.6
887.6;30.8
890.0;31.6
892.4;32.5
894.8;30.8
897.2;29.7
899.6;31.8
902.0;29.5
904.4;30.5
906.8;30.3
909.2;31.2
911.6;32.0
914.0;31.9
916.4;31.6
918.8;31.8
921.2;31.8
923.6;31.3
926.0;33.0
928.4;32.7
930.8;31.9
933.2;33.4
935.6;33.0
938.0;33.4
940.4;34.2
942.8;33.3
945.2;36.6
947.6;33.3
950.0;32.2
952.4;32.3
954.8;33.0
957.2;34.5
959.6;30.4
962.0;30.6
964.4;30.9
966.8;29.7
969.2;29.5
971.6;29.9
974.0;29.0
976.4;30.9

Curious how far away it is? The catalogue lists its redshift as 0.256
